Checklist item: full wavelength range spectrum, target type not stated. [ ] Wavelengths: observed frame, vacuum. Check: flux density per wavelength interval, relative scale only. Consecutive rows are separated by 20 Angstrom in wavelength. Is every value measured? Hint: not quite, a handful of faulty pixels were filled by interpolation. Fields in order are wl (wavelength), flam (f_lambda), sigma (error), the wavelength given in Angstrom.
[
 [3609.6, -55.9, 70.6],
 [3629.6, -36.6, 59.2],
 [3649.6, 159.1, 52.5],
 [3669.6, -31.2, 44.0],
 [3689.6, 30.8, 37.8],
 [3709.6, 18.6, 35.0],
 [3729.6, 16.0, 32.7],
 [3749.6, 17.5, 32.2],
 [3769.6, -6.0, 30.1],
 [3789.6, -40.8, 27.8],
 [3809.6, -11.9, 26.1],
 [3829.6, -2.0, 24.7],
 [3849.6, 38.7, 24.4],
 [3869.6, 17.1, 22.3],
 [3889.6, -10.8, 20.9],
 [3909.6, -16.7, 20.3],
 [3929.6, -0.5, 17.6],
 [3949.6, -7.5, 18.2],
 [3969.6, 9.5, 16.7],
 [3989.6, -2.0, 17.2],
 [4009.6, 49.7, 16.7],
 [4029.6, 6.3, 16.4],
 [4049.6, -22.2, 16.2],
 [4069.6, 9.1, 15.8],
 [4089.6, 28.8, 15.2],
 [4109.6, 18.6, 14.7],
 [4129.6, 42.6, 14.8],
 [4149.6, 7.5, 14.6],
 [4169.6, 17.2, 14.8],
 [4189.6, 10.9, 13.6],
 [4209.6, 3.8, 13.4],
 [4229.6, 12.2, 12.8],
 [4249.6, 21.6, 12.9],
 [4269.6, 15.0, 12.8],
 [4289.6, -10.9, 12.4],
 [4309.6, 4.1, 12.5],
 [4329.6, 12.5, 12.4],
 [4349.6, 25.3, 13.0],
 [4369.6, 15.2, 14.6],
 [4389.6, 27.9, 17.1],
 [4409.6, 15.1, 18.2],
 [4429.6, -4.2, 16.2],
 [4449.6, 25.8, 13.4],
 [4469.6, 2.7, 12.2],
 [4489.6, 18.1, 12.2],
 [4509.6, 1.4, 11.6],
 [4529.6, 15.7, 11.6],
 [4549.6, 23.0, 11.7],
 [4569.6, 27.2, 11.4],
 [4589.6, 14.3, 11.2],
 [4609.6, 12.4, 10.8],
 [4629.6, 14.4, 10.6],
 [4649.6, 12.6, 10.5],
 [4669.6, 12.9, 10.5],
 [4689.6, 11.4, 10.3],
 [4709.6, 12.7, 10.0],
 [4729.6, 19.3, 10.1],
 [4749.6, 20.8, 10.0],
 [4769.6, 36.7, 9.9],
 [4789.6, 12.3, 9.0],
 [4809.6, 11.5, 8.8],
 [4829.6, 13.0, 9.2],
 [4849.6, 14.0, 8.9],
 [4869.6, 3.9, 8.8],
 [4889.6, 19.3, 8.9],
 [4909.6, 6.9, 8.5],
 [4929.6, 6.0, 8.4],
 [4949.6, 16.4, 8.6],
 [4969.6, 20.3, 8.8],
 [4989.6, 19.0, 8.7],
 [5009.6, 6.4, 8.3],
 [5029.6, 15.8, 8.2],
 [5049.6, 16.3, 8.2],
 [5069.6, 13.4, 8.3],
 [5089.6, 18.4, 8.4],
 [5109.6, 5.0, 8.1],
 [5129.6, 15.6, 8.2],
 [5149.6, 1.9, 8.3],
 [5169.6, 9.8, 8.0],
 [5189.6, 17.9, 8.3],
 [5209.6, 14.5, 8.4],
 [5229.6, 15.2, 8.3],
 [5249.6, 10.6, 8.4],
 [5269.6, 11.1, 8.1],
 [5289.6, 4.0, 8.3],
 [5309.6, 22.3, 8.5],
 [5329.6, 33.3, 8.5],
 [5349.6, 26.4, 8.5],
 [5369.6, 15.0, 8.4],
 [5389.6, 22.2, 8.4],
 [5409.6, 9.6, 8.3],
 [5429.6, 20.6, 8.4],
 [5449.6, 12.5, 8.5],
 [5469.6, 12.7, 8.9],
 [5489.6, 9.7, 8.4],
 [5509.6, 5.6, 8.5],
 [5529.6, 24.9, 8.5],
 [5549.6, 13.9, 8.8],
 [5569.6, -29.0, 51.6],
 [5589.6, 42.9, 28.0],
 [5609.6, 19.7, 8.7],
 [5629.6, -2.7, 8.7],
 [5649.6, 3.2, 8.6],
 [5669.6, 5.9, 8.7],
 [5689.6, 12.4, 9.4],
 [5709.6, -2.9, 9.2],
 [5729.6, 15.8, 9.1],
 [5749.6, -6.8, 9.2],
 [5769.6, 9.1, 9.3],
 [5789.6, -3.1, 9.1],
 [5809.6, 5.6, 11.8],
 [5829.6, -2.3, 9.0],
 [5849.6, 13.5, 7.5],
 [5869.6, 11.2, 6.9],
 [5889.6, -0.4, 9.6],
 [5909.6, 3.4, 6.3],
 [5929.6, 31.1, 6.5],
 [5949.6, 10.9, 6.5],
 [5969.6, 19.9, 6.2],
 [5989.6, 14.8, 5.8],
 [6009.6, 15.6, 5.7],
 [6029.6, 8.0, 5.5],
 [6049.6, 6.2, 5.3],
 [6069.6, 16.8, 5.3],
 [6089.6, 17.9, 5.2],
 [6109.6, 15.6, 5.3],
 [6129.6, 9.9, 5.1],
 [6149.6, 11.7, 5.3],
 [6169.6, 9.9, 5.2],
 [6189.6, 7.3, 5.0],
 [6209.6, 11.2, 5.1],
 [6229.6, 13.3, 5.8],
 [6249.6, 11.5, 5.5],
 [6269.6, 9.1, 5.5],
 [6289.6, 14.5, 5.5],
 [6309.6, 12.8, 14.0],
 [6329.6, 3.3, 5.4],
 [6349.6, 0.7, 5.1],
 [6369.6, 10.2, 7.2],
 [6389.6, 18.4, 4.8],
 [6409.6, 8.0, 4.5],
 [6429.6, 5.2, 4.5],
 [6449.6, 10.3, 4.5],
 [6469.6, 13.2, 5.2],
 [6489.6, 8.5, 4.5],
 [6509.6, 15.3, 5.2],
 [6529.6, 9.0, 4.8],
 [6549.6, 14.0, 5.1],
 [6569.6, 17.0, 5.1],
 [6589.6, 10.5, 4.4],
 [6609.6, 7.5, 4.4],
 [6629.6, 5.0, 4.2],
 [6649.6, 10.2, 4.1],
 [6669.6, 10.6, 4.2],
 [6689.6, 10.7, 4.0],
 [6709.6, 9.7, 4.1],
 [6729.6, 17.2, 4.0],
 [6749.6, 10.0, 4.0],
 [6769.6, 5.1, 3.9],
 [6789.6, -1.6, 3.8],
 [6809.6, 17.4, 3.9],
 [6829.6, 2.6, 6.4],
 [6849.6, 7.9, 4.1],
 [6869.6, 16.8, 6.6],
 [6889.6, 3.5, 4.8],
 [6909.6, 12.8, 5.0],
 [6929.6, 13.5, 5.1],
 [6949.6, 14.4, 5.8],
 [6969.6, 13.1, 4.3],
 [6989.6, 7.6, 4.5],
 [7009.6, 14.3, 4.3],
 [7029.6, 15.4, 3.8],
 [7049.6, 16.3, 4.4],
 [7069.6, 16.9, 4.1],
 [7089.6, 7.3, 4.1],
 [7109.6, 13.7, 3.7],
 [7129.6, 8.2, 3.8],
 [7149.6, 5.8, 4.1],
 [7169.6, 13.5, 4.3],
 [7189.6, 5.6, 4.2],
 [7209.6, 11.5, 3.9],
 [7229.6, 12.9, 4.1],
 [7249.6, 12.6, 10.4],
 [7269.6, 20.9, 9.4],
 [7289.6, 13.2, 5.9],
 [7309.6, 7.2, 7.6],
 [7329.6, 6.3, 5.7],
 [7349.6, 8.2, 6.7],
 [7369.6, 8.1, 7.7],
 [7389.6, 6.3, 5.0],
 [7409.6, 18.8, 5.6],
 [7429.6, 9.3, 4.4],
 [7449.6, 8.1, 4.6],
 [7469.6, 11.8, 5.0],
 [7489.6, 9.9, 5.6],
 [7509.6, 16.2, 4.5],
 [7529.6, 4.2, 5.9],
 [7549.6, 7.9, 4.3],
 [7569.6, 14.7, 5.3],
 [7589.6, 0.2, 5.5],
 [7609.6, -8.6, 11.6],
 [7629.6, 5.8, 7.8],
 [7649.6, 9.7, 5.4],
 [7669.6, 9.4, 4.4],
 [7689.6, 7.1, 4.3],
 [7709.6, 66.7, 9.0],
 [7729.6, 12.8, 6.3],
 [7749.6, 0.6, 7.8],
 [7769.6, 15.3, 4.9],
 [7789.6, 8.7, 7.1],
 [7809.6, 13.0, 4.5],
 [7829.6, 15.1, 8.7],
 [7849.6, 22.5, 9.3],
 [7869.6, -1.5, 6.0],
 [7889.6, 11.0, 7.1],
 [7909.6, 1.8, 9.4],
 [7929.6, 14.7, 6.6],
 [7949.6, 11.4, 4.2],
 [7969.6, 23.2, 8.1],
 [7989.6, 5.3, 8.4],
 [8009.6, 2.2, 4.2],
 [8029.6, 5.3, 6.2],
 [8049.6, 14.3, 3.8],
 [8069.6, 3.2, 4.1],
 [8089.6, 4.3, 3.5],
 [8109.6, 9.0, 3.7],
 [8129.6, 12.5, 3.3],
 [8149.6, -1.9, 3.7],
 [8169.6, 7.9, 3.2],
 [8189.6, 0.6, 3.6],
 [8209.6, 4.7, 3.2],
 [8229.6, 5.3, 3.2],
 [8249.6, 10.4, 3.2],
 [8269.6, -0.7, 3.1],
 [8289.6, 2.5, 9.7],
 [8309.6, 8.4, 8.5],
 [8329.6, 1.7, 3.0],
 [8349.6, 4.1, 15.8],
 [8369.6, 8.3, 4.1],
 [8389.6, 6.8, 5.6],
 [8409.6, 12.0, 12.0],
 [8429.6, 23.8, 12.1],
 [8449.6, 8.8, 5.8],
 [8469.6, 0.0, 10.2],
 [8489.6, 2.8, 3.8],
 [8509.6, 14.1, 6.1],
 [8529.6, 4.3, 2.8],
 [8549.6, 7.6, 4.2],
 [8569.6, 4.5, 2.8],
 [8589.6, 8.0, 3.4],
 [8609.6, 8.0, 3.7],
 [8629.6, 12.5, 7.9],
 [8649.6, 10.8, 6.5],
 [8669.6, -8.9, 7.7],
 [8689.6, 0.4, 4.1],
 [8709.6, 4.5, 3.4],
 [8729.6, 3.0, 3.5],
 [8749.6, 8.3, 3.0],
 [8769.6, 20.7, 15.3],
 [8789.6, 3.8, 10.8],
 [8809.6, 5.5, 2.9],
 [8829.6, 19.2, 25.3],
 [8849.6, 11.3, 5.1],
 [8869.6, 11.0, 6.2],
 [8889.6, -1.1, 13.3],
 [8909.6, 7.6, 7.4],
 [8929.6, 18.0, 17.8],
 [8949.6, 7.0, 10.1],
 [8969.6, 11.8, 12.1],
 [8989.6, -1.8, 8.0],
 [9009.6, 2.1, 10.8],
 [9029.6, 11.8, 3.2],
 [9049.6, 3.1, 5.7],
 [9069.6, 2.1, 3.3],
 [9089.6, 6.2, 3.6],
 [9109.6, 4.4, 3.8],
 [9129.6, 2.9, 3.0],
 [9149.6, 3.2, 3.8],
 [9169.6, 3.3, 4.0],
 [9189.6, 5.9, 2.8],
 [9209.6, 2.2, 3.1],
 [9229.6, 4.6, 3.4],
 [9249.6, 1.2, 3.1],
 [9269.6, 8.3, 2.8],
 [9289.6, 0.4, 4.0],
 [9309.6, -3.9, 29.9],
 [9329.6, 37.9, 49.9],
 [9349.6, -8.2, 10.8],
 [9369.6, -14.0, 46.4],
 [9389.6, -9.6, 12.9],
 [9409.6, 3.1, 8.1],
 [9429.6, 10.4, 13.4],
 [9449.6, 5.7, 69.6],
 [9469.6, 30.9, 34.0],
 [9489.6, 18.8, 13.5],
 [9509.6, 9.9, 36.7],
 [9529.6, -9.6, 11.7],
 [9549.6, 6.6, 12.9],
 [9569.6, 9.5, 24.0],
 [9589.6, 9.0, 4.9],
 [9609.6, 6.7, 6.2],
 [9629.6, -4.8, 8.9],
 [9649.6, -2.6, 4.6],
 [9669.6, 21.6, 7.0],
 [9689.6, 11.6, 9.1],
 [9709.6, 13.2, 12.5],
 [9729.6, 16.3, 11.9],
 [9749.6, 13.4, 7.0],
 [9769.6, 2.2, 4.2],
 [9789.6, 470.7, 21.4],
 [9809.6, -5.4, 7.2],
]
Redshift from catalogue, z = 0.183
